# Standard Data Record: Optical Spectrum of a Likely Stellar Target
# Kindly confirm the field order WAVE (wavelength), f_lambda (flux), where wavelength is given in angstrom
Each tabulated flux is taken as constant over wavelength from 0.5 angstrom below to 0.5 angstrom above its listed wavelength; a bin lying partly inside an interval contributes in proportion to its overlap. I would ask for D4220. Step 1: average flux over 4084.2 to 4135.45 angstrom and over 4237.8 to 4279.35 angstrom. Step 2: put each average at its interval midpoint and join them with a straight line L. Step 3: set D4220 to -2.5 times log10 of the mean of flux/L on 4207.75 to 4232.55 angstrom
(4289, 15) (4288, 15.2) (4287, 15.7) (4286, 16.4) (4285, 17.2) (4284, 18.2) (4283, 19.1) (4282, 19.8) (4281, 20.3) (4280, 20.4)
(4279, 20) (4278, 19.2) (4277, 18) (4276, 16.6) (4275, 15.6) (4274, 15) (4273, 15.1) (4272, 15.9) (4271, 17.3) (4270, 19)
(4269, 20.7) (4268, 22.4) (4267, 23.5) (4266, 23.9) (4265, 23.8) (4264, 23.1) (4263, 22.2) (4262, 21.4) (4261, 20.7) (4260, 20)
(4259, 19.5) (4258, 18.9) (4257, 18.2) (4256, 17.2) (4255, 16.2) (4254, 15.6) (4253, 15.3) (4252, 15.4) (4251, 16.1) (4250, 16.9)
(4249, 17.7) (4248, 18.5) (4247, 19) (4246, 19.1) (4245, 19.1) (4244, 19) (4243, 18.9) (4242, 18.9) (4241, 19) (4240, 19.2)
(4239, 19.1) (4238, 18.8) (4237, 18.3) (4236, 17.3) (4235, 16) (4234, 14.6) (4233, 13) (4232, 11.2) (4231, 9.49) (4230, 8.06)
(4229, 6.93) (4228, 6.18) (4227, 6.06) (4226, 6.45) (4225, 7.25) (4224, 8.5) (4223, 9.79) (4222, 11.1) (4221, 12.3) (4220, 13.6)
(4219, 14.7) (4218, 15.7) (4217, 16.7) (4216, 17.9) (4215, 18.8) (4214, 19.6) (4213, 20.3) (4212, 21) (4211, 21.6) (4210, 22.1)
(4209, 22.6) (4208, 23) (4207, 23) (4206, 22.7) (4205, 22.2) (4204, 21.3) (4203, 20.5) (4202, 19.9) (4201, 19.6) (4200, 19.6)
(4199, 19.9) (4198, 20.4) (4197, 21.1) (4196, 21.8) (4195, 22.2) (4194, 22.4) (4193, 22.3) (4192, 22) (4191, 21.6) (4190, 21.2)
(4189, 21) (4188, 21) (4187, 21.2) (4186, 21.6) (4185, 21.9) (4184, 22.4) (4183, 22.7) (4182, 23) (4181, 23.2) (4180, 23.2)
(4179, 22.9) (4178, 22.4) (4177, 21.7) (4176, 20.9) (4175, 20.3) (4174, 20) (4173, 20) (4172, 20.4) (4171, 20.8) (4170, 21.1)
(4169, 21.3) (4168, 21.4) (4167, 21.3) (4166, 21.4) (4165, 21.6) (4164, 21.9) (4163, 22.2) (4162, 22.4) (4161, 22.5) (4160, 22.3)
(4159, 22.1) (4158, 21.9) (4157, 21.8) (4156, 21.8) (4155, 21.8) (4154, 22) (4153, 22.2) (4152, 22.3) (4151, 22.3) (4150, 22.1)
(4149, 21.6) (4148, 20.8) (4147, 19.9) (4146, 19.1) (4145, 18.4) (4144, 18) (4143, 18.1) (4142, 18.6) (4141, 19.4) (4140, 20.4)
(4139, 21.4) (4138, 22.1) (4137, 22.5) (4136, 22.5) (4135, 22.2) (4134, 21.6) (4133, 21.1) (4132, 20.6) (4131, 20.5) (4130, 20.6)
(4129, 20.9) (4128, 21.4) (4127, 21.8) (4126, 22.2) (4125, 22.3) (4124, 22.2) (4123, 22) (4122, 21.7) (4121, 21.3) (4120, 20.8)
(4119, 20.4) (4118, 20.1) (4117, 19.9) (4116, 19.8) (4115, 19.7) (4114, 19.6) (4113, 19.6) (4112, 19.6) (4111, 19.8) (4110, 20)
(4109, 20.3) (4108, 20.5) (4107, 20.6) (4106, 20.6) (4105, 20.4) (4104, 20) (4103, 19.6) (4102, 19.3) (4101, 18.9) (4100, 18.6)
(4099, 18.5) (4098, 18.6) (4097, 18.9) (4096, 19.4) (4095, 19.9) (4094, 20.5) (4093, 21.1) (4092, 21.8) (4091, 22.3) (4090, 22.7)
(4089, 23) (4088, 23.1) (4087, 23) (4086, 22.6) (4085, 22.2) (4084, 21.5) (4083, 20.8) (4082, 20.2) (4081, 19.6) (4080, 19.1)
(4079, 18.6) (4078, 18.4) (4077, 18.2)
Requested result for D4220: 0.35 mag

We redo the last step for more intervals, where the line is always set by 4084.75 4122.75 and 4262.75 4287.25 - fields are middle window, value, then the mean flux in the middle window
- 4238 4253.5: 0.07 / 18.1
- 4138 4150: 0.02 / 19.8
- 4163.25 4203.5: -0.08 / 21.4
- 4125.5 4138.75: -0.07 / 21.5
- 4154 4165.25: -0.10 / 22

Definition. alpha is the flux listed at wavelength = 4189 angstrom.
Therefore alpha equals 21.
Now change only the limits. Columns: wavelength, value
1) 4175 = 20.3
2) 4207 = 23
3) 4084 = 21.5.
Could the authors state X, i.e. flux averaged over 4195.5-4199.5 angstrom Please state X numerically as 20.8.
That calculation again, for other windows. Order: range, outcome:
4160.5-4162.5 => 22.4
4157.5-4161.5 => 22.2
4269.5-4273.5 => 16.8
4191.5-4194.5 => 22.2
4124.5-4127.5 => 22.1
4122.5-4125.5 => 22.2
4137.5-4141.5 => 20.8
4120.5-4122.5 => 21.5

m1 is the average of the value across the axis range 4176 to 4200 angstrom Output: 21.8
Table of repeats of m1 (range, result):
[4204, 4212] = 22.3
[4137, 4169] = 21.2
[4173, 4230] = 18.8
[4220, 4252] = 14.3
